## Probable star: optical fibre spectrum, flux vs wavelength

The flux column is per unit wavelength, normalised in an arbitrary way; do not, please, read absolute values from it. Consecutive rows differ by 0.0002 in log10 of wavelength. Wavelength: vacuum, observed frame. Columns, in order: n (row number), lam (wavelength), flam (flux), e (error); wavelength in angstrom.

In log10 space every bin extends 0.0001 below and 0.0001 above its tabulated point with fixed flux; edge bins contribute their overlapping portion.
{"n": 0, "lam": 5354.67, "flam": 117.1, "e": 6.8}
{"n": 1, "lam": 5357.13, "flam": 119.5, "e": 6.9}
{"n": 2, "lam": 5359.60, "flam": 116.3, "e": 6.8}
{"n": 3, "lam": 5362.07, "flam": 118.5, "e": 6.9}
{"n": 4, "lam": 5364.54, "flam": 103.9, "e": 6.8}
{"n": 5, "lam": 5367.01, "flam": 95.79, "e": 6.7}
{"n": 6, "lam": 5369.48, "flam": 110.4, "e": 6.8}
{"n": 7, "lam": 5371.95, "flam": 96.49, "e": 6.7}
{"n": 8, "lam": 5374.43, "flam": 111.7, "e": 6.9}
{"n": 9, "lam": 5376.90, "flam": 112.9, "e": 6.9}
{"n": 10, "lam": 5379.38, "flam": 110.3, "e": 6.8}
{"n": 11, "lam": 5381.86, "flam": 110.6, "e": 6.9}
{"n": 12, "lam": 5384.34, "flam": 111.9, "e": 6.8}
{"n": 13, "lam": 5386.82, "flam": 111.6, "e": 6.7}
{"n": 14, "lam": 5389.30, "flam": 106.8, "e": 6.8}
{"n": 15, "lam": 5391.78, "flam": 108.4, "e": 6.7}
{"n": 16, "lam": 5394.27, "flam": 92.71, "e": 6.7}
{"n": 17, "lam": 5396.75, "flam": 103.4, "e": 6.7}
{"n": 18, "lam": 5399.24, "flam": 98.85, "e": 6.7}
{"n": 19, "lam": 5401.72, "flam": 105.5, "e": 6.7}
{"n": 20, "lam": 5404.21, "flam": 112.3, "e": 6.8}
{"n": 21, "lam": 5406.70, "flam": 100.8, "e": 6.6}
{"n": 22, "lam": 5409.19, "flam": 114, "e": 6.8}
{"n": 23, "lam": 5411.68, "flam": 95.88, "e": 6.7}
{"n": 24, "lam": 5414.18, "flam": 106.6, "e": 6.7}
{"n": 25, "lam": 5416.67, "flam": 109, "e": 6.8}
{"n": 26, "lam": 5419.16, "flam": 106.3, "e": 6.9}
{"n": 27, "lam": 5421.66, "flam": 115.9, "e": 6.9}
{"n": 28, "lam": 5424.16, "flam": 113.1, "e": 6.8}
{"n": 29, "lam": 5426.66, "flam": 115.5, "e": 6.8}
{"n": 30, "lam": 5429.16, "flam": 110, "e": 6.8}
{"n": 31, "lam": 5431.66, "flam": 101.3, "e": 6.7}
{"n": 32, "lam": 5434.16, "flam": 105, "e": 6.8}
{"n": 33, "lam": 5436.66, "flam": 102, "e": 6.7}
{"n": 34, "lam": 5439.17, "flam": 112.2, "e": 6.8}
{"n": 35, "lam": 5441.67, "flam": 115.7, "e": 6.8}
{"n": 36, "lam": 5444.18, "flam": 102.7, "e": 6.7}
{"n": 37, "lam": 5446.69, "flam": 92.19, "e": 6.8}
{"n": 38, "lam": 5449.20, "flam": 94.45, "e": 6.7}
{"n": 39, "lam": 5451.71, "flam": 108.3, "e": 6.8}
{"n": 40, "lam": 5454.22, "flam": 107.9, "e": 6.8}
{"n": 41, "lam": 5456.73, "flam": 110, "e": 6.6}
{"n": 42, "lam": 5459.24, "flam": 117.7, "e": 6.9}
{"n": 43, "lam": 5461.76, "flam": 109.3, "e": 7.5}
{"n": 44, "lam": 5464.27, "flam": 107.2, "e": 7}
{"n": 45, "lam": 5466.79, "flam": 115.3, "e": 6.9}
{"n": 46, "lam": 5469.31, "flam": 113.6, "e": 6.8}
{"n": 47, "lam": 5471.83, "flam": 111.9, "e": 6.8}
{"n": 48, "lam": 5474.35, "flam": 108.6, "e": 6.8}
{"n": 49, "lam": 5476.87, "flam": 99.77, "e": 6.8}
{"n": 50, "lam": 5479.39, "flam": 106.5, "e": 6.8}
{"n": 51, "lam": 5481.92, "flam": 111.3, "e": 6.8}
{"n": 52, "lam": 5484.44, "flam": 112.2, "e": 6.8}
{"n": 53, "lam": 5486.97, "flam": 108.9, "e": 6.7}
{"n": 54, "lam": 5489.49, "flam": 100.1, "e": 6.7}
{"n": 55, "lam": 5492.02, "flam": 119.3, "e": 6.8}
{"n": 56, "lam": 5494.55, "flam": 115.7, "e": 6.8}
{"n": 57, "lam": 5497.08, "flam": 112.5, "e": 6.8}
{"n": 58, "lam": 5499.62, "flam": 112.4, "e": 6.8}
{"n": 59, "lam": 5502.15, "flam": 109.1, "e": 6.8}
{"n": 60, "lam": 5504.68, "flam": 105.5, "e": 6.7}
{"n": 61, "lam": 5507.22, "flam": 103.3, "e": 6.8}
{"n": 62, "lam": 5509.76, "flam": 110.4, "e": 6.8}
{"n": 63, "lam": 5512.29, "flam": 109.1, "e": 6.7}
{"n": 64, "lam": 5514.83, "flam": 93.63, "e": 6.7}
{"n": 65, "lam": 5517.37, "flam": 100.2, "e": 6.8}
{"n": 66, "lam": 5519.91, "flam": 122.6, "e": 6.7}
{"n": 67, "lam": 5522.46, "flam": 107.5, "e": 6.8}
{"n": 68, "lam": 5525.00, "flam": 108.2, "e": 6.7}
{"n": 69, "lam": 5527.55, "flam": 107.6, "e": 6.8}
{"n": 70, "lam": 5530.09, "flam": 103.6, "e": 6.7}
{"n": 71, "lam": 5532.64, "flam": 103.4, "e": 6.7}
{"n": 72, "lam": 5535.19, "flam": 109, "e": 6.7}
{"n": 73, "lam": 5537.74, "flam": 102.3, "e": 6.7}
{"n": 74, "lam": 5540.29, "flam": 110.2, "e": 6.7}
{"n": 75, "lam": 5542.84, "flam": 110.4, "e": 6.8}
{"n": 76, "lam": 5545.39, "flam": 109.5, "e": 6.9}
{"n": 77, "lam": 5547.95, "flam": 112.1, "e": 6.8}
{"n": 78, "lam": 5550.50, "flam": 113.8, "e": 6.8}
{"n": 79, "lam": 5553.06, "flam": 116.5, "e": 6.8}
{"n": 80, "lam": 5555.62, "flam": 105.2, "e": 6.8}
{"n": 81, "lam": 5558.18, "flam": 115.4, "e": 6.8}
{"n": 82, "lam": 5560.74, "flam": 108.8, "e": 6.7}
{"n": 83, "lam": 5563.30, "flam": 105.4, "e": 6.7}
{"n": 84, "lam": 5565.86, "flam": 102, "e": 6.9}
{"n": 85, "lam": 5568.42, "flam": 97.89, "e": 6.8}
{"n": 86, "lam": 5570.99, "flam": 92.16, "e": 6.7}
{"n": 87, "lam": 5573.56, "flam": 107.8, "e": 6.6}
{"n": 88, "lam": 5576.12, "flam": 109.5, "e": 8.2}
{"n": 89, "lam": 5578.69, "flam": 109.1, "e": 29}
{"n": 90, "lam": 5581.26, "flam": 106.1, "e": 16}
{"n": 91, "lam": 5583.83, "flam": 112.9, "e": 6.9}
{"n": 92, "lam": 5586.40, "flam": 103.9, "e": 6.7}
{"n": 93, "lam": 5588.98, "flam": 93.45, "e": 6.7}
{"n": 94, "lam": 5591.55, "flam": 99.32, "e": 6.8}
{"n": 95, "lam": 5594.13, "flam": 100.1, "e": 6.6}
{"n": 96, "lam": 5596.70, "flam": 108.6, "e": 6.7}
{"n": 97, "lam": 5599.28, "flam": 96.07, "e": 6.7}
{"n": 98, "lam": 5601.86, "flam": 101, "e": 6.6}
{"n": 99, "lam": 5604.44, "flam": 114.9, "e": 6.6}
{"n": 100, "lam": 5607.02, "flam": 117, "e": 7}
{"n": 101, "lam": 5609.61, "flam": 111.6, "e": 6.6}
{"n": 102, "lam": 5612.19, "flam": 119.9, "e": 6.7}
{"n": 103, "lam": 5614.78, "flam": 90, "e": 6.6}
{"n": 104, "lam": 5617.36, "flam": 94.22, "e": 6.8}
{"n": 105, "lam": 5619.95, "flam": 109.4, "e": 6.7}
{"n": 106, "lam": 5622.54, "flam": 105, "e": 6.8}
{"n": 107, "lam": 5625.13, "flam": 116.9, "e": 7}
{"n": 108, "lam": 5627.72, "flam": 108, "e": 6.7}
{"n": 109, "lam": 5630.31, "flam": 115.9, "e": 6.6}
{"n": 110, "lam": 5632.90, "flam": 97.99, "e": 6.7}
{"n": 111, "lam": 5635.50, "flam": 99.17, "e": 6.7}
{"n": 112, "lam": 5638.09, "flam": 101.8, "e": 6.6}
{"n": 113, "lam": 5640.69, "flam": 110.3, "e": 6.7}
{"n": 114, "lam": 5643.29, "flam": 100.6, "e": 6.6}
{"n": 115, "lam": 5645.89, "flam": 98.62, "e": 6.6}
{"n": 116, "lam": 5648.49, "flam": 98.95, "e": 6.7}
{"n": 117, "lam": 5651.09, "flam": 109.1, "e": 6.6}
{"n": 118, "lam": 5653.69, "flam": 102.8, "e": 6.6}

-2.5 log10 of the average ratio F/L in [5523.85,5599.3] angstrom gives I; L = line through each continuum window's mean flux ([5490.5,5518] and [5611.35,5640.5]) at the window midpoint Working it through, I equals 0.01 mag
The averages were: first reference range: 108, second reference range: 105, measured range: 106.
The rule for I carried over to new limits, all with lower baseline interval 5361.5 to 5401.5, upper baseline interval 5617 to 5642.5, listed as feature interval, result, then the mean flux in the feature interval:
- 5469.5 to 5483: -0.02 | 108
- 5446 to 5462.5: 0.00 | 106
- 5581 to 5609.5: 0.01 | 105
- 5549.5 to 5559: -0.06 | 112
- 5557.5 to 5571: 0.02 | 104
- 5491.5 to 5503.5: -0.07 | 113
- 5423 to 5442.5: -0.03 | 109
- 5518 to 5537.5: -0.02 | 108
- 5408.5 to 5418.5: 0.00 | 106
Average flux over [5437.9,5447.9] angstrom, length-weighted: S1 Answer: 106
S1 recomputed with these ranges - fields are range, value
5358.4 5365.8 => 113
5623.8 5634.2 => 110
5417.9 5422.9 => 111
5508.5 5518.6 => 103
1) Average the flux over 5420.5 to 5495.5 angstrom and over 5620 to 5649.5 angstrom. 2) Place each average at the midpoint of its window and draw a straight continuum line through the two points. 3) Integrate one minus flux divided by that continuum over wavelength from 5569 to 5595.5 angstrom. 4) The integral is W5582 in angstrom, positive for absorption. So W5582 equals 0.7 angstrom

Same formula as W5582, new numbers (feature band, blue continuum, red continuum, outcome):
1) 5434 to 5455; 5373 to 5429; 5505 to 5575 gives 0.6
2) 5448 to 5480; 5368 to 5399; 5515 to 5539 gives -0.6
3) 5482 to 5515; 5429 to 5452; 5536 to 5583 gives -1.1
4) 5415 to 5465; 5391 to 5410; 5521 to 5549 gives -1.2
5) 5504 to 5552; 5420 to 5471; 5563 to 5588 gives -0.7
